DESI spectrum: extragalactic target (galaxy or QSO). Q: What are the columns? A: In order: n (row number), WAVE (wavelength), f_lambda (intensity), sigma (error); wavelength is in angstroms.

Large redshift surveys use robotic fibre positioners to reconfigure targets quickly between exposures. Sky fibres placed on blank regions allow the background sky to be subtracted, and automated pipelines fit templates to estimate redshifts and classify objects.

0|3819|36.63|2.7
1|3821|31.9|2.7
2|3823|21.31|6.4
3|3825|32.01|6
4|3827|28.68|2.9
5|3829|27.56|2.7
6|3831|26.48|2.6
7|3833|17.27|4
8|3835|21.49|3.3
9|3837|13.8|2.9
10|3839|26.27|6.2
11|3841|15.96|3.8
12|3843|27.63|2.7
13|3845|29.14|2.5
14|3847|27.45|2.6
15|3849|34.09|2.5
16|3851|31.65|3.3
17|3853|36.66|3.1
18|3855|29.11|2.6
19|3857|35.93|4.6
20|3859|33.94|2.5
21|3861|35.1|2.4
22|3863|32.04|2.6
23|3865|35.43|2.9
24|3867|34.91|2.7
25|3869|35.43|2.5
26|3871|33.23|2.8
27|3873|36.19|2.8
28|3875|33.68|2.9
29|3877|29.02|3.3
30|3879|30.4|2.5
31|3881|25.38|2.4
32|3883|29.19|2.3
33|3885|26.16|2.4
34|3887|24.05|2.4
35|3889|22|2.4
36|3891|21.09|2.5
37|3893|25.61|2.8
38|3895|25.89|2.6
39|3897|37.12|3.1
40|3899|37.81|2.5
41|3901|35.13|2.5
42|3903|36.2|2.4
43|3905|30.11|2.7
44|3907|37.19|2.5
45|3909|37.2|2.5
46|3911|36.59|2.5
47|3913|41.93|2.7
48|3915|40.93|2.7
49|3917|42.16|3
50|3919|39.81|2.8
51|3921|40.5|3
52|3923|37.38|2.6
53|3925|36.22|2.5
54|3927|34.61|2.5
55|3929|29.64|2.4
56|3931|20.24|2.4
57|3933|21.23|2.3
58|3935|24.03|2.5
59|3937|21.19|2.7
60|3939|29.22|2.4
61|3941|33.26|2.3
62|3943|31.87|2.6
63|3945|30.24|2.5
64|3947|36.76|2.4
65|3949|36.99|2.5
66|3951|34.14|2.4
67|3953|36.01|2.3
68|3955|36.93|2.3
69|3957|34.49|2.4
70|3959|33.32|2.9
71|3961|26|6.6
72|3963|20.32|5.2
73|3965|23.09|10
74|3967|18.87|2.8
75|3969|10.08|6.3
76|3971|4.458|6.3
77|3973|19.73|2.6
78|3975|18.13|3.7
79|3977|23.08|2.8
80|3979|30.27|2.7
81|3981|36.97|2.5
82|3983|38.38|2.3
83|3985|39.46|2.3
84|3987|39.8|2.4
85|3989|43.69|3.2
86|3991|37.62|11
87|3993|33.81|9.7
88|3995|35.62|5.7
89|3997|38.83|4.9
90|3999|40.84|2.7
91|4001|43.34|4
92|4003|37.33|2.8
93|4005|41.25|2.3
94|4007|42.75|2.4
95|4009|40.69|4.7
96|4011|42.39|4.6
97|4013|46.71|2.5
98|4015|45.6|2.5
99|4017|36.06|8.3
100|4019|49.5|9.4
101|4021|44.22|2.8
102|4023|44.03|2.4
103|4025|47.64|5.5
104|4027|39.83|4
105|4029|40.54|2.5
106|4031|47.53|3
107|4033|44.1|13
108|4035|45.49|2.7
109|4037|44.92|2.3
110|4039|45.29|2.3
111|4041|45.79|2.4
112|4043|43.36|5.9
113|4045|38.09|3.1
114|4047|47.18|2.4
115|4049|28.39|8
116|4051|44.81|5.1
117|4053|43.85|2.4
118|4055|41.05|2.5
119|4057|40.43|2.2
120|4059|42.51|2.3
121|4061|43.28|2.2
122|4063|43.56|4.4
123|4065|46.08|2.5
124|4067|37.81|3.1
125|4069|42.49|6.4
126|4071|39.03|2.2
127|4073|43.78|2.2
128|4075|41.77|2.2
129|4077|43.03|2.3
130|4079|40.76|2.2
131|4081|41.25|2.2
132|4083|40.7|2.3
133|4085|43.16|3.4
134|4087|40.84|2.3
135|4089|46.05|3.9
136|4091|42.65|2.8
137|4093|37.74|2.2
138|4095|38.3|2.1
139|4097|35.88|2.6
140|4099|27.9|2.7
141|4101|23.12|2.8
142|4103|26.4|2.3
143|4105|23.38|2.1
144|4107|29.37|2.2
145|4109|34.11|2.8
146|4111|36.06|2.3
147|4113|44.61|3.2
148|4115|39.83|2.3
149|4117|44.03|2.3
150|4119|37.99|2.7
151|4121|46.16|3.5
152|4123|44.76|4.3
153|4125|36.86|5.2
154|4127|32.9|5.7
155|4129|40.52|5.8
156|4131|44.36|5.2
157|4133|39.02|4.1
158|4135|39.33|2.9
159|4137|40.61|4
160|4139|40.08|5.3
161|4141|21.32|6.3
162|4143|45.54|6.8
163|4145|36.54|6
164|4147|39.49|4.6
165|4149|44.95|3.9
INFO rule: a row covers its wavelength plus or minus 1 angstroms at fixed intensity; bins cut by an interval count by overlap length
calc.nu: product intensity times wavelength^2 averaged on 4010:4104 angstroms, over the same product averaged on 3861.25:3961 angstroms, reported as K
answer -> 1.37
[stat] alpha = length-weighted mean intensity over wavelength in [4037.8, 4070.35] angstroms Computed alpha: 42.1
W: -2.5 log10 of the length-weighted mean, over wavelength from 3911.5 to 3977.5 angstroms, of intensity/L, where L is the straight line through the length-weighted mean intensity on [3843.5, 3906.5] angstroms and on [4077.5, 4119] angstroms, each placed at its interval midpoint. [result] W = 0.12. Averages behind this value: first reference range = 31.3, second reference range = 36.9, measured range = 29.4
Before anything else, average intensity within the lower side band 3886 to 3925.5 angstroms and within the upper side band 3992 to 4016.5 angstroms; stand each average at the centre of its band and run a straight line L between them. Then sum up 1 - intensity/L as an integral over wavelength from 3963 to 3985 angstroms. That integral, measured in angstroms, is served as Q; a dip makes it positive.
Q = 9.0 angstroms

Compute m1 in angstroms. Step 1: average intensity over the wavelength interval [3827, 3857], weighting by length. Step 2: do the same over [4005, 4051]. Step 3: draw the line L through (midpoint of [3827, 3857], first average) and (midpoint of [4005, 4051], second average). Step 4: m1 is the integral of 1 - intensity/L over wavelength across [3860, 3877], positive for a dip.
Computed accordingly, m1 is -3.15 angstroms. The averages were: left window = 26.5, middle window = 34.2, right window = 43.2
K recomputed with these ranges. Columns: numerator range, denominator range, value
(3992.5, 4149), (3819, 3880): 1.52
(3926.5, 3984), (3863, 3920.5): 0.86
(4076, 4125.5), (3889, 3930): 1.19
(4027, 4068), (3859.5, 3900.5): 1.52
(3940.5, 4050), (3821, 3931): 1.24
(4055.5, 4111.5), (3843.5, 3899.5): 1.38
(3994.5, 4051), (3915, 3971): 1.47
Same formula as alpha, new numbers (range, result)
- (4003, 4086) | 42.6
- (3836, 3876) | 30.9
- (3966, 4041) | 37.4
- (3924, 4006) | 30.8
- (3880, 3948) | 31.7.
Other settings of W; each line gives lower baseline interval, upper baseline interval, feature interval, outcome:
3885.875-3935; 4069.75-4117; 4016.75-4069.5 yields -0.186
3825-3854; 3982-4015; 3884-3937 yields 0.013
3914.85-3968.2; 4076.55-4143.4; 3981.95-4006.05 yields -0.177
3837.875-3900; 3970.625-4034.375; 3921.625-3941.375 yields 0.180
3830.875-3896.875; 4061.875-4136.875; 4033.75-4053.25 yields -0.173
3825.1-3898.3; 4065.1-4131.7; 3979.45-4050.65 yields -0.184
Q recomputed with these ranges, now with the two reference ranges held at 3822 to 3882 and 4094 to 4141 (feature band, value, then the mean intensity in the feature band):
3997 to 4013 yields -3.8 angstroms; 41.4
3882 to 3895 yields 2.3 angstroms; 24.8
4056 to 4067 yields -2.4 angstroms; 42.7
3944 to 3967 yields 0.7 angstroms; 31.1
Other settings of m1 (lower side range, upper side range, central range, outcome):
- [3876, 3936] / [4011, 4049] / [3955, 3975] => 8.31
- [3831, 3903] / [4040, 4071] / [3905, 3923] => -3.56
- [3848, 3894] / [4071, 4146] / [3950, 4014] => 2.98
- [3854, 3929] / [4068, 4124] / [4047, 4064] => -1.80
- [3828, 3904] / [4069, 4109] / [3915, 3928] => -3.05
